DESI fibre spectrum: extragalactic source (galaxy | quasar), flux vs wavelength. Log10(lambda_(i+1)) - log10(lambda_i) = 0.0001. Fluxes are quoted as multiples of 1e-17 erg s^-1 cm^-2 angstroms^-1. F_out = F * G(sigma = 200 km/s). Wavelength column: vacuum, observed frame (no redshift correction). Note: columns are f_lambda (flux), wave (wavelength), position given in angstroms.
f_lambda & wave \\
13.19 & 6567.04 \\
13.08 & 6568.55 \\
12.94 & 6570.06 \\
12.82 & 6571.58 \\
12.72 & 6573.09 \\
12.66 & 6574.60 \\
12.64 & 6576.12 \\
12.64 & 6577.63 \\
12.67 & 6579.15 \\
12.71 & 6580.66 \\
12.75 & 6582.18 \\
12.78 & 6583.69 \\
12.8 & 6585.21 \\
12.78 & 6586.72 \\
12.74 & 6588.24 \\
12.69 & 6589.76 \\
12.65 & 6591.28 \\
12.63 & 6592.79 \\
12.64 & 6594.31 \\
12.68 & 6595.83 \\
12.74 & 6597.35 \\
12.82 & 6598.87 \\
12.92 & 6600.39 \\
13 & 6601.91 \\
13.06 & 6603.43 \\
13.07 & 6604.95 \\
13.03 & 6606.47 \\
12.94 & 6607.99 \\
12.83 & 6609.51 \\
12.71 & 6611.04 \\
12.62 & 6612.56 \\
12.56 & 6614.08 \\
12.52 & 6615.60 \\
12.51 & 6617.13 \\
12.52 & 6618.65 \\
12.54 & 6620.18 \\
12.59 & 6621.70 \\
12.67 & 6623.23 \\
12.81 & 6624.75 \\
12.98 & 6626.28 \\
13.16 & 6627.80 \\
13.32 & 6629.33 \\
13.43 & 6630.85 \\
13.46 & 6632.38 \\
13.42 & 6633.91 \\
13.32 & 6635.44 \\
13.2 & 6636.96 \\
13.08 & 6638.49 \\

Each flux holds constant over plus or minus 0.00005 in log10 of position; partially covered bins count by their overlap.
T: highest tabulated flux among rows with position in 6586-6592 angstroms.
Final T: 12.78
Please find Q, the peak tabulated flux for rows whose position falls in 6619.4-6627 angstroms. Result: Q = 12.98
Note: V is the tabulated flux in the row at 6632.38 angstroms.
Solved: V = 13.46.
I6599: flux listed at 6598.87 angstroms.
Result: 12.82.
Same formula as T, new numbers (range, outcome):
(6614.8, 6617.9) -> 12.52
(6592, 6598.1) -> 12.74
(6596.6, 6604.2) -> 13.06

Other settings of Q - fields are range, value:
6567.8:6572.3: 13.08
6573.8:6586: 12.8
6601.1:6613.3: 13.07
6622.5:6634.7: 13.46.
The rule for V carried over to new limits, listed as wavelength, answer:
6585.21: 12.8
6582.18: 12.75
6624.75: 12.81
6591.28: 12.65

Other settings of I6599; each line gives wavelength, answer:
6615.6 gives 12.52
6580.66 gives 12.71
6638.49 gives 13.08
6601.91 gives 13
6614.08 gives 12.56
